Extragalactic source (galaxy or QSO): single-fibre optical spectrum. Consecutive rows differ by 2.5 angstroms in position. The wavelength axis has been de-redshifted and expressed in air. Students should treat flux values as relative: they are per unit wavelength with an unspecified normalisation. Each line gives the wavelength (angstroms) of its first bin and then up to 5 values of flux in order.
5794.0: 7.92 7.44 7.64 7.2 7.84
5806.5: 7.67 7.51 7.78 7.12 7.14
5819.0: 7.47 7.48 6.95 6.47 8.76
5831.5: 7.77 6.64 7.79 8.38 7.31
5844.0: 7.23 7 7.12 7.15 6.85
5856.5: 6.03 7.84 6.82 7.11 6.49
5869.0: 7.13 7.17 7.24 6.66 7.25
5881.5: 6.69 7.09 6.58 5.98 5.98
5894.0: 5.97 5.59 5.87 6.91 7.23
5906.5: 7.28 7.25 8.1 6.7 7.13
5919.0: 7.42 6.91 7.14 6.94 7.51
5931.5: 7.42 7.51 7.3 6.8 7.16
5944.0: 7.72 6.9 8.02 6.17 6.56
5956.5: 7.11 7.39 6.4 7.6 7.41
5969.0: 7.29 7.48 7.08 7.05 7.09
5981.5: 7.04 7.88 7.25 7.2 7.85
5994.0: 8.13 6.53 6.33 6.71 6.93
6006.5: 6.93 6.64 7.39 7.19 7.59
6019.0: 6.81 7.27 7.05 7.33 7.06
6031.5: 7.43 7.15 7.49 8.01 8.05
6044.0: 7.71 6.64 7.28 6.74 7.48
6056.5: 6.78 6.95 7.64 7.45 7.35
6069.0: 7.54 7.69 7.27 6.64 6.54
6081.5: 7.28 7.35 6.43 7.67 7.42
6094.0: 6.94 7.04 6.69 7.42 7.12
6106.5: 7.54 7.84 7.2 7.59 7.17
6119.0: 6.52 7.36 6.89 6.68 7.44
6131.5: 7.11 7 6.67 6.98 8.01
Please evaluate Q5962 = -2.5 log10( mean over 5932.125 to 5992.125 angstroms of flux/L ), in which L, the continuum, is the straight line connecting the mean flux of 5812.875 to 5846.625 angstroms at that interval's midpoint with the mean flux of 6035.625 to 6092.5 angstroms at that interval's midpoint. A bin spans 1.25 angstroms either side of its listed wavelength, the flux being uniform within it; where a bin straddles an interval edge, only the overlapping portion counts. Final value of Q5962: 0.02 mag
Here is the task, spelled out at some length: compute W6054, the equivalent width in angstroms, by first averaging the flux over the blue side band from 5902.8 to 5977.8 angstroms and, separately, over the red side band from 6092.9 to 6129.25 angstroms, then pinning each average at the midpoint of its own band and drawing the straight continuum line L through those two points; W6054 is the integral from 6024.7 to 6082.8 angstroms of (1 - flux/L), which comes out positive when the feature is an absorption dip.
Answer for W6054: -0.9 angstroms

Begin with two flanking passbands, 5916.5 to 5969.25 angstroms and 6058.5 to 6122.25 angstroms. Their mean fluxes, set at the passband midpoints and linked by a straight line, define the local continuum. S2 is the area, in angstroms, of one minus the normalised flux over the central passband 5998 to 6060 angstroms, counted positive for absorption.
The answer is 0.3 angstroms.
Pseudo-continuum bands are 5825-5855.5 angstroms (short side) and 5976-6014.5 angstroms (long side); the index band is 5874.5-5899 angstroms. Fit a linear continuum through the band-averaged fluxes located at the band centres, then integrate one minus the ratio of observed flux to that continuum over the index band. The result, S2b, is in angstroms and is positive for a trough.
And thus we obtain 2.9 angstroms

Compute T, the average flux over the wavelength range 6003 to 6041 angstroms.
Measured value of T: 7.24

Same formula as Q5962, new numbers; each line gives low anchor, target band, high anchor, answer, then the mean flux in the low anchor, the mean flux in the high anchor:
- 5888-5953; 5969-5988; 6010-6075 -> -0.02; 6.96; 7.32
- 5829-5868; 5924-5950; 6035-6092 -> -0.01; 7.22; 7.28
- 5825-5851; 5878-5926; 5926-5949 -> 0.09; 7.43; 7.3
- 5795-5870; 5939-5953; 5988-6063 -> 0.02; 7.31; 7.21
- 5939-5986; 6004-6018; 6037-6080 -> 0.02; 7.18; 7.29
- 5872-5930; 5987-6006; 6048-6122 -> -0.01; 6.85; 7.2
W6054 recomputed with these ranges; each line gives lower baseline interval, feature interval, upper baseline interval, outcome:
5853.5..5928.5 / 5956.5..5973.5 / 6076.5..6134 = -0.7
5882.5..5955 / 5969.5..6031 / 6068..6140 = -1.2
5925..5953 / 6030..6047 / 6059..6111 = -0.7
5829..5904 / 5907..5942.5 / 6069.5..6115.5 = -1.2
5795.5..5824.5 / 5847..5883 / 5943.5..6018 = 1.9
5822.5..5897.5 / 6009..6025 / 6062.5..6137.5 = -0.2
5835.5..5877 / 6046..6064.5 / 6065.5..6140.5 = 0.1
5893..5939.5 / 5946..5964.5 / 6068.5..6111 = 0.1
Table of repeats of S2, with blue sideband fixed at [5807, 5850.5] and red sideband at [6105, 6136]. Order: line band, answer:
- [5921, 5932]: 0.2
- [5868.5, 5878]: 0.4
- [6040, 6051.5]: -0.2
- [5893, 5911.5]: 1.7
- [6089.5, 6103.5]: 0.1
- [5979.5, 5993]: -0.3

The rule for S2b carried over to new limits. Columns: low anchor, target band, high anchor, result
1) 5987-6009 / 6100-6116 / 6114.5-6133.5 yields -0.86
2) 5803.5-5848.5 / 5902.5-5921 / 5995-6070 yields 0.15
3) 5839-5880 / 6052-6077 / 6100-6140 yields -0.51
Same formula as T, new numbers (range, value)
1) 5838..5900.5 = 6.82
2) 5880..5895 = 6.4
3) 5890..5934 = 6.91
